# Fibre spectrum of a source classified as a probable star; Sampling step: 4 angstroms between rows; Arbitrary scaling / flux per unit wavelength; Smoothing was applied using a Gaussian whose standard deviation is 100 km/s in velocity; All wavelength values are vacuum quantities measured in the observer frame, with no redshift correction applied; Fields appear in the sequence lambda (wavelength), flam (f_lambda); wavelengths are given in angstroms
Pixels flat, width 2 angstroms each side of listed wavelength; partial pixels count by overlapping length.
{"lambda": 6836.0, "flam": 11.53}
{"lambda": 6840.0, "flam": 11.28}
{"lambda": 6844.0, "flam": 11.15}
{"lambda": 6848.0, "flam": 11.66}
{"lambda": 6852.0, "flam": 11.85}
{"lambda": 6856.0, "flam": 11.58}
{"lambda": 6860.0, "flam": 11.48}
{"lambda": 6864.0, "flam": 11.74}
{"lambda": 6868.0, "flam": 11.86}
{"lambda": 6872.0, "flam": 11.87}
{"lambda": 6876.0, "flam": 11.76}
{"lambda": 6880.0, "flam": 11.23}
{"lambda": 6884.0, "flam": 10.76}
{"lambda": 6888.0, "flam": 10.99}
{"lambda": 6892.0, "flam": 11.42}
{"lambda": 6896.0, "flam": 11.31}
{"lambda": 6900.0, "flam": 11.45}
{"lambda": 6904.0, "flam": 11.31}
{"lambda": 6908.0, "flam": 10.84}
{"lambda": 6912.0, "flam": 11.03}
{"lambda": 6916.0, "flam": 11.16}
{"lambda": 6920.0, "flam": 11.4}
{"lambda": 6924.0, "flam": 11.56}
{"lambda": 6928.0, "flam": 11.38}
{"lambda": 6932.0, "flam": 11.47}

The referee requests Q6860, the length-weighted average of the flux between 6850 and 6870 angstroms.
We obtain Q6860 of 11.7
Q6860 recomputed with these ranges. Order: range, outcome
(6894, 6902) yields 11.4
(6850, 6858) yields 11.7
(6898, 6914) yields 11.2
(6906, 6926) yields 11.2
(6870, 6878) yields 11.8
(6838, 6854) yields 11.5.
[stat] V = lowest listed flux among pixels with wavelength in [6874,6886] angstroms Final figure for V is 10.76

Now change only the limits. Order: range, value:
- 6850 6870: 11.48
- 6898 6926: 10.84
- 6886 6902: 10.99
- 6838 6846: 11.15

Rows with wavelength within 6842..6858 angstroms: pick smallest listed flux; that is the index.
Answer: 11.15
